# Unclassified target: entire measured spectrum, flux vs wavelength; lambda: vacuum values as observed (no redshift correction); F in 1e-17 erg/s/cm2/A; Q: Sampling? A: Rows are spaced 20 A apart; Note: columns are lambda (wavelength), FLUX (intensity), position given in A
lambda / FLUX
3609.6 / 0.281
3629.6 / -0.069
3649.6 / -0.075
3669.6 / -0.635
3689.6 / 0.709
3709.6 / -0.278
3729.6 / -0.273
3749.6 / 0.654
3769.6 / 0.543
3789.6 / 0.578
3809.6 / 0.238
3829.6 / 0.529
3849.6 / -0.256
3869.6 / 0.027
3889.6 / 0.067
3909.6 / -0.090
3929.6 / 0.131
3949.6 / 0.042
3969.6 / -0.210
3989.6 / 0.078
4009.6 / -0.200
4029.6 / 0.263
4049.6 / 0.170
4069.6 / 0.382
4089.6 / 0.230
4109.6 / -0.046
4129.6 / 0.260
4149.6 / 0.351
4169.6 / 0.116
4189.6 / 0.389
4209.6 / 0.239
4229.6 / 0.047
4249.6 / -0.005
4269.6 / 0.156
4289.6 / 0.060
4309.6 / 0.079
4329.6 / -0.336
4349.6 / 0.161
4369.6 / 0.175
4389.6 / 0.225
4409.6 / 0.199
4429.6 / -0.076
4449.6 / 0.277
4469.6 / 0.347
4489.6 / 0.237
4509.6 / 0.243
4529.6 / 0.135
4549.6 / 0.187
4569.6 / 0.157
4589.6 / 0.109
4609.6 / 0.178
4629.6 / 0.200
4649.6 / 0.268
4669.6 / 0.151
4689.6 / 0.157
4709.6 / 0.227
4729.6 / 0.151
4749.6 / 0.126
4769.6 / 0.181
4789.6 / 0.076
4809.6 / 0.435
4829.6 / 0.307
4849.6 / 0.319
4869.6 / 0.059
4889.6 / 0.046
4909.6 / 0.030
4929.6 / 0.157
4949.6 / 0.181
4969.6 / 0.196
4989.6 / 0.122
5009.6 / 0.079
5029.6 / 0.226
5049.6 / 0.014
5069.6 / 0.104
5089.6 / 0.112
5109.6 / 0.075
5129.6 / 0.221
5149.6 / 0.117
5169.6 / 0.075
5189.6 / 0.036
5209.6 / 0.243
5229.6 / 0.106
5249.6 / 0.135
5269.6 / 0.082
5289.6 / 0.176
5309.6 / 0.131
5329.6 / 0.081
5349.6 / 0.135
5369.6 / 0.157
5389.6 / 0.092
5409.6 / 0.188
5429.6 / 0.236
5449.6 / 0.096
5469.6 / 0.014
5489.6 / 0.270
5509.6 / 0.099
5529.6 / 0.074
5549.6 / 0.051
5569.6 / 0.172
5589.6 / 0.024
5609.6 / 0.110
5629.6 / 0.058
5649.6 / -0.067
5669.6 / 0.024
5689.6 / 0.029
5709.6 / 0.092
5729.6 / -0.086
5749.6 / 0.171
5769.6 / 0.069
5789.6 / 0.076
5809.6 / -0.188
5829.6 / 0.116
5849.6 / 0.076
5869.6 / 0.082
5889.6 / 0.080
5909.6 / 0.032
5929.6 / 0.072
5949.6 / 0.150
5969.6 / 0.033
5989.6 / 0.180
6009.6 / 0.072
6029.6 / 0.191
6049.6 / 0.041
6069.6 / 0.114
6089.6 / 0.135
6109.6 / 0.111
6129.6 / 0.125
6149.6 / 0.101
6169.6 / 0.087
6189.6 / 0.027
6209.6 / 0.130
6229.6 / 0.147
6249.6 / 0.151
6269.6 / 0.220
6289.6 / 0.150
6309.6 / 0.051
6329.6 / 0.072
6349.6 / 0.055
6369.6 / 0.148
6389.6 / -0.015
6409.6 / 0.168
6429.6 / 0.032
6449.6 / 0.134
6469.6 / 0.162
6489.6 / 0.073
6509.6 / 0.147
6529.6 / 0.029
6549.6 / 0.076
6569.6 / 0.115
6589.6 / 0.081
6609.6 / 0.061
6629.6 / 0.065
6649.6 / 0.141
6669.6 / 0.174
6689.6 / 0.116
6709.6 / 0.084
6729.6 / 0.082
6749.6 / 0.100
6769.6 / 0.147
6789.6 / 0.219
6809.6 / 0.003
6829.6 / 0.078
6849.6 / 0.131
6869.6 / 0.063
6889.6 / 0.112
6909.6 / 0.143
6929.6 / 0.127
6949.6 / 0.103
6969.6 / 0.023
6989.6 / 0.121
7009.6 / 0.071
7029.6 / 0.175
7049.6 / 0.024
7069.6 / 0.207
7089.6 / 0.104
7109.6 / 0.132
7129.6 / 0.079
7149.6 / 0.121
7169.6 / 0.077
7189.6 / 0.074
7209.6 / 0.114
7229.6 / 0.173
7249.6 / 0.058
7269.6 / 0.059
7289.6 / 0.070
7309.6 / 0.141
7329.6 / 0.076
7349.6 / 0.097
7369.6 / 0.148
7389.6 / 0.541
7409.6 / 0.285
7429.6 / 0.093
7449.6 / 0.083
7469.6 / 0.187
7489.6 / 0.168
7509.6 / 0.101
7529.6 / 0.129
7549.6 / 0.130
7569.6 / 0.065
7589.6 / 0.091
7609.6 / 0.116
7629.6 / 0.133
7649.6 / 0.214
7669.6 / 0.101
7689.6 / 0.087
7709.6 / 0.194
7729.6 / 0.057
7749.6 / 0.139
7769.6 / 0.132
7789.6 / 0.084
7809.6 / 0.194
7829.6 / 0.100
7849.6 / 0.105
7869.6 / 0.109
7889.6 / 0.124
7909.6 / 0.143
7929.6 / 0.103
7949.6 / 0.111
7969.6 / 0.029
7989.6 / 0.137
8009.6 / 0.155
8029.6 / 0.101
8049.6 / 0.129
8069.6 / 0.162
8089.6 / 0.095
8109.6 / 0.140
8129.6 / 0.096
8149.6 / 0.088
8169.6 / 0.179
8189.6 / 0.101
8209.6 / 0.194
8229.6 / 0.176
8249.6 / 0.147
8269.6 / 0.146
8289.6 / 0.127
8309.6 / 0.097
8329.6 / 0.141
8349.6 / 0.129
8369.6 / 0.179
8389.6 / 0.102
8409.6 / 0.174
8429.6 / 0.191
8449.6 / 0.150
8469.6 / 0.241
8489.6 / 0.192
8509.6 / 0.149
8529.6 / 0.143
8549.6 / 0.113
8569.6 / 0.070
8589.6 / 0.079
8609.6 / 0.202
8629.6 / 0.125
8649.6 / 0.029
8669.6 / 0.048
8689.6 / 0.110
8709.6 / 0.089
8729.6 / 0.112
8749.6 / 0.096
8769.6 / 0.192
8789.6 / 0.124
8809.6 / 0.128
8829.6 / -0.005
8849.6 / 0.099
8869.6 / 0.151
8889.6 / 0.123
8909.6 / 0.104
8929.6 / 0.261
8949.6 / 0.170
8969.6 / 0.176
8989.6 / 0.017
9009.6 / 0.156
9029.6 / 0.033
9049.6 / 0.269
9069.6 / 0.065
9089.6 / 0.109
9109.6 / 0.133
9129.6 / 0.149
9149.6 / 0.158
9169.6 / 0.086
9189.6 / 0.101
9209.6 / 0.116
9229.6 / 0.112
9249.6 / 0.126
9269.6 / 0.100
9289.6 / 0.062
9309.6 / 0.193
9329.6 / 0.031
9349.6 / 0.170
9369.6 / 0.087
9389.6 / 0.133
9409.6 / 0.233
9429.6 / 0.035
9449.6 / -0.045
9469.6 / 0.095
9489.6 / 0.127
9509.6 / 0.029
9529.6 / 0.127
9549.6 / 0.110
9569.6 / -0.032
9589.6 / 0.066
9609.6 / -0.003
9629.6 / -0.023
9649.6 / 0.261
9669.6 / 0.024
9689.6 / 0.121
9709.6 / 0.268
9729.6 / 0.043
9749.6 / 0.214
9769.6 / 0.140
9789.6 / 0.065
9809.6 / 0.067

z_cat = 0.984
